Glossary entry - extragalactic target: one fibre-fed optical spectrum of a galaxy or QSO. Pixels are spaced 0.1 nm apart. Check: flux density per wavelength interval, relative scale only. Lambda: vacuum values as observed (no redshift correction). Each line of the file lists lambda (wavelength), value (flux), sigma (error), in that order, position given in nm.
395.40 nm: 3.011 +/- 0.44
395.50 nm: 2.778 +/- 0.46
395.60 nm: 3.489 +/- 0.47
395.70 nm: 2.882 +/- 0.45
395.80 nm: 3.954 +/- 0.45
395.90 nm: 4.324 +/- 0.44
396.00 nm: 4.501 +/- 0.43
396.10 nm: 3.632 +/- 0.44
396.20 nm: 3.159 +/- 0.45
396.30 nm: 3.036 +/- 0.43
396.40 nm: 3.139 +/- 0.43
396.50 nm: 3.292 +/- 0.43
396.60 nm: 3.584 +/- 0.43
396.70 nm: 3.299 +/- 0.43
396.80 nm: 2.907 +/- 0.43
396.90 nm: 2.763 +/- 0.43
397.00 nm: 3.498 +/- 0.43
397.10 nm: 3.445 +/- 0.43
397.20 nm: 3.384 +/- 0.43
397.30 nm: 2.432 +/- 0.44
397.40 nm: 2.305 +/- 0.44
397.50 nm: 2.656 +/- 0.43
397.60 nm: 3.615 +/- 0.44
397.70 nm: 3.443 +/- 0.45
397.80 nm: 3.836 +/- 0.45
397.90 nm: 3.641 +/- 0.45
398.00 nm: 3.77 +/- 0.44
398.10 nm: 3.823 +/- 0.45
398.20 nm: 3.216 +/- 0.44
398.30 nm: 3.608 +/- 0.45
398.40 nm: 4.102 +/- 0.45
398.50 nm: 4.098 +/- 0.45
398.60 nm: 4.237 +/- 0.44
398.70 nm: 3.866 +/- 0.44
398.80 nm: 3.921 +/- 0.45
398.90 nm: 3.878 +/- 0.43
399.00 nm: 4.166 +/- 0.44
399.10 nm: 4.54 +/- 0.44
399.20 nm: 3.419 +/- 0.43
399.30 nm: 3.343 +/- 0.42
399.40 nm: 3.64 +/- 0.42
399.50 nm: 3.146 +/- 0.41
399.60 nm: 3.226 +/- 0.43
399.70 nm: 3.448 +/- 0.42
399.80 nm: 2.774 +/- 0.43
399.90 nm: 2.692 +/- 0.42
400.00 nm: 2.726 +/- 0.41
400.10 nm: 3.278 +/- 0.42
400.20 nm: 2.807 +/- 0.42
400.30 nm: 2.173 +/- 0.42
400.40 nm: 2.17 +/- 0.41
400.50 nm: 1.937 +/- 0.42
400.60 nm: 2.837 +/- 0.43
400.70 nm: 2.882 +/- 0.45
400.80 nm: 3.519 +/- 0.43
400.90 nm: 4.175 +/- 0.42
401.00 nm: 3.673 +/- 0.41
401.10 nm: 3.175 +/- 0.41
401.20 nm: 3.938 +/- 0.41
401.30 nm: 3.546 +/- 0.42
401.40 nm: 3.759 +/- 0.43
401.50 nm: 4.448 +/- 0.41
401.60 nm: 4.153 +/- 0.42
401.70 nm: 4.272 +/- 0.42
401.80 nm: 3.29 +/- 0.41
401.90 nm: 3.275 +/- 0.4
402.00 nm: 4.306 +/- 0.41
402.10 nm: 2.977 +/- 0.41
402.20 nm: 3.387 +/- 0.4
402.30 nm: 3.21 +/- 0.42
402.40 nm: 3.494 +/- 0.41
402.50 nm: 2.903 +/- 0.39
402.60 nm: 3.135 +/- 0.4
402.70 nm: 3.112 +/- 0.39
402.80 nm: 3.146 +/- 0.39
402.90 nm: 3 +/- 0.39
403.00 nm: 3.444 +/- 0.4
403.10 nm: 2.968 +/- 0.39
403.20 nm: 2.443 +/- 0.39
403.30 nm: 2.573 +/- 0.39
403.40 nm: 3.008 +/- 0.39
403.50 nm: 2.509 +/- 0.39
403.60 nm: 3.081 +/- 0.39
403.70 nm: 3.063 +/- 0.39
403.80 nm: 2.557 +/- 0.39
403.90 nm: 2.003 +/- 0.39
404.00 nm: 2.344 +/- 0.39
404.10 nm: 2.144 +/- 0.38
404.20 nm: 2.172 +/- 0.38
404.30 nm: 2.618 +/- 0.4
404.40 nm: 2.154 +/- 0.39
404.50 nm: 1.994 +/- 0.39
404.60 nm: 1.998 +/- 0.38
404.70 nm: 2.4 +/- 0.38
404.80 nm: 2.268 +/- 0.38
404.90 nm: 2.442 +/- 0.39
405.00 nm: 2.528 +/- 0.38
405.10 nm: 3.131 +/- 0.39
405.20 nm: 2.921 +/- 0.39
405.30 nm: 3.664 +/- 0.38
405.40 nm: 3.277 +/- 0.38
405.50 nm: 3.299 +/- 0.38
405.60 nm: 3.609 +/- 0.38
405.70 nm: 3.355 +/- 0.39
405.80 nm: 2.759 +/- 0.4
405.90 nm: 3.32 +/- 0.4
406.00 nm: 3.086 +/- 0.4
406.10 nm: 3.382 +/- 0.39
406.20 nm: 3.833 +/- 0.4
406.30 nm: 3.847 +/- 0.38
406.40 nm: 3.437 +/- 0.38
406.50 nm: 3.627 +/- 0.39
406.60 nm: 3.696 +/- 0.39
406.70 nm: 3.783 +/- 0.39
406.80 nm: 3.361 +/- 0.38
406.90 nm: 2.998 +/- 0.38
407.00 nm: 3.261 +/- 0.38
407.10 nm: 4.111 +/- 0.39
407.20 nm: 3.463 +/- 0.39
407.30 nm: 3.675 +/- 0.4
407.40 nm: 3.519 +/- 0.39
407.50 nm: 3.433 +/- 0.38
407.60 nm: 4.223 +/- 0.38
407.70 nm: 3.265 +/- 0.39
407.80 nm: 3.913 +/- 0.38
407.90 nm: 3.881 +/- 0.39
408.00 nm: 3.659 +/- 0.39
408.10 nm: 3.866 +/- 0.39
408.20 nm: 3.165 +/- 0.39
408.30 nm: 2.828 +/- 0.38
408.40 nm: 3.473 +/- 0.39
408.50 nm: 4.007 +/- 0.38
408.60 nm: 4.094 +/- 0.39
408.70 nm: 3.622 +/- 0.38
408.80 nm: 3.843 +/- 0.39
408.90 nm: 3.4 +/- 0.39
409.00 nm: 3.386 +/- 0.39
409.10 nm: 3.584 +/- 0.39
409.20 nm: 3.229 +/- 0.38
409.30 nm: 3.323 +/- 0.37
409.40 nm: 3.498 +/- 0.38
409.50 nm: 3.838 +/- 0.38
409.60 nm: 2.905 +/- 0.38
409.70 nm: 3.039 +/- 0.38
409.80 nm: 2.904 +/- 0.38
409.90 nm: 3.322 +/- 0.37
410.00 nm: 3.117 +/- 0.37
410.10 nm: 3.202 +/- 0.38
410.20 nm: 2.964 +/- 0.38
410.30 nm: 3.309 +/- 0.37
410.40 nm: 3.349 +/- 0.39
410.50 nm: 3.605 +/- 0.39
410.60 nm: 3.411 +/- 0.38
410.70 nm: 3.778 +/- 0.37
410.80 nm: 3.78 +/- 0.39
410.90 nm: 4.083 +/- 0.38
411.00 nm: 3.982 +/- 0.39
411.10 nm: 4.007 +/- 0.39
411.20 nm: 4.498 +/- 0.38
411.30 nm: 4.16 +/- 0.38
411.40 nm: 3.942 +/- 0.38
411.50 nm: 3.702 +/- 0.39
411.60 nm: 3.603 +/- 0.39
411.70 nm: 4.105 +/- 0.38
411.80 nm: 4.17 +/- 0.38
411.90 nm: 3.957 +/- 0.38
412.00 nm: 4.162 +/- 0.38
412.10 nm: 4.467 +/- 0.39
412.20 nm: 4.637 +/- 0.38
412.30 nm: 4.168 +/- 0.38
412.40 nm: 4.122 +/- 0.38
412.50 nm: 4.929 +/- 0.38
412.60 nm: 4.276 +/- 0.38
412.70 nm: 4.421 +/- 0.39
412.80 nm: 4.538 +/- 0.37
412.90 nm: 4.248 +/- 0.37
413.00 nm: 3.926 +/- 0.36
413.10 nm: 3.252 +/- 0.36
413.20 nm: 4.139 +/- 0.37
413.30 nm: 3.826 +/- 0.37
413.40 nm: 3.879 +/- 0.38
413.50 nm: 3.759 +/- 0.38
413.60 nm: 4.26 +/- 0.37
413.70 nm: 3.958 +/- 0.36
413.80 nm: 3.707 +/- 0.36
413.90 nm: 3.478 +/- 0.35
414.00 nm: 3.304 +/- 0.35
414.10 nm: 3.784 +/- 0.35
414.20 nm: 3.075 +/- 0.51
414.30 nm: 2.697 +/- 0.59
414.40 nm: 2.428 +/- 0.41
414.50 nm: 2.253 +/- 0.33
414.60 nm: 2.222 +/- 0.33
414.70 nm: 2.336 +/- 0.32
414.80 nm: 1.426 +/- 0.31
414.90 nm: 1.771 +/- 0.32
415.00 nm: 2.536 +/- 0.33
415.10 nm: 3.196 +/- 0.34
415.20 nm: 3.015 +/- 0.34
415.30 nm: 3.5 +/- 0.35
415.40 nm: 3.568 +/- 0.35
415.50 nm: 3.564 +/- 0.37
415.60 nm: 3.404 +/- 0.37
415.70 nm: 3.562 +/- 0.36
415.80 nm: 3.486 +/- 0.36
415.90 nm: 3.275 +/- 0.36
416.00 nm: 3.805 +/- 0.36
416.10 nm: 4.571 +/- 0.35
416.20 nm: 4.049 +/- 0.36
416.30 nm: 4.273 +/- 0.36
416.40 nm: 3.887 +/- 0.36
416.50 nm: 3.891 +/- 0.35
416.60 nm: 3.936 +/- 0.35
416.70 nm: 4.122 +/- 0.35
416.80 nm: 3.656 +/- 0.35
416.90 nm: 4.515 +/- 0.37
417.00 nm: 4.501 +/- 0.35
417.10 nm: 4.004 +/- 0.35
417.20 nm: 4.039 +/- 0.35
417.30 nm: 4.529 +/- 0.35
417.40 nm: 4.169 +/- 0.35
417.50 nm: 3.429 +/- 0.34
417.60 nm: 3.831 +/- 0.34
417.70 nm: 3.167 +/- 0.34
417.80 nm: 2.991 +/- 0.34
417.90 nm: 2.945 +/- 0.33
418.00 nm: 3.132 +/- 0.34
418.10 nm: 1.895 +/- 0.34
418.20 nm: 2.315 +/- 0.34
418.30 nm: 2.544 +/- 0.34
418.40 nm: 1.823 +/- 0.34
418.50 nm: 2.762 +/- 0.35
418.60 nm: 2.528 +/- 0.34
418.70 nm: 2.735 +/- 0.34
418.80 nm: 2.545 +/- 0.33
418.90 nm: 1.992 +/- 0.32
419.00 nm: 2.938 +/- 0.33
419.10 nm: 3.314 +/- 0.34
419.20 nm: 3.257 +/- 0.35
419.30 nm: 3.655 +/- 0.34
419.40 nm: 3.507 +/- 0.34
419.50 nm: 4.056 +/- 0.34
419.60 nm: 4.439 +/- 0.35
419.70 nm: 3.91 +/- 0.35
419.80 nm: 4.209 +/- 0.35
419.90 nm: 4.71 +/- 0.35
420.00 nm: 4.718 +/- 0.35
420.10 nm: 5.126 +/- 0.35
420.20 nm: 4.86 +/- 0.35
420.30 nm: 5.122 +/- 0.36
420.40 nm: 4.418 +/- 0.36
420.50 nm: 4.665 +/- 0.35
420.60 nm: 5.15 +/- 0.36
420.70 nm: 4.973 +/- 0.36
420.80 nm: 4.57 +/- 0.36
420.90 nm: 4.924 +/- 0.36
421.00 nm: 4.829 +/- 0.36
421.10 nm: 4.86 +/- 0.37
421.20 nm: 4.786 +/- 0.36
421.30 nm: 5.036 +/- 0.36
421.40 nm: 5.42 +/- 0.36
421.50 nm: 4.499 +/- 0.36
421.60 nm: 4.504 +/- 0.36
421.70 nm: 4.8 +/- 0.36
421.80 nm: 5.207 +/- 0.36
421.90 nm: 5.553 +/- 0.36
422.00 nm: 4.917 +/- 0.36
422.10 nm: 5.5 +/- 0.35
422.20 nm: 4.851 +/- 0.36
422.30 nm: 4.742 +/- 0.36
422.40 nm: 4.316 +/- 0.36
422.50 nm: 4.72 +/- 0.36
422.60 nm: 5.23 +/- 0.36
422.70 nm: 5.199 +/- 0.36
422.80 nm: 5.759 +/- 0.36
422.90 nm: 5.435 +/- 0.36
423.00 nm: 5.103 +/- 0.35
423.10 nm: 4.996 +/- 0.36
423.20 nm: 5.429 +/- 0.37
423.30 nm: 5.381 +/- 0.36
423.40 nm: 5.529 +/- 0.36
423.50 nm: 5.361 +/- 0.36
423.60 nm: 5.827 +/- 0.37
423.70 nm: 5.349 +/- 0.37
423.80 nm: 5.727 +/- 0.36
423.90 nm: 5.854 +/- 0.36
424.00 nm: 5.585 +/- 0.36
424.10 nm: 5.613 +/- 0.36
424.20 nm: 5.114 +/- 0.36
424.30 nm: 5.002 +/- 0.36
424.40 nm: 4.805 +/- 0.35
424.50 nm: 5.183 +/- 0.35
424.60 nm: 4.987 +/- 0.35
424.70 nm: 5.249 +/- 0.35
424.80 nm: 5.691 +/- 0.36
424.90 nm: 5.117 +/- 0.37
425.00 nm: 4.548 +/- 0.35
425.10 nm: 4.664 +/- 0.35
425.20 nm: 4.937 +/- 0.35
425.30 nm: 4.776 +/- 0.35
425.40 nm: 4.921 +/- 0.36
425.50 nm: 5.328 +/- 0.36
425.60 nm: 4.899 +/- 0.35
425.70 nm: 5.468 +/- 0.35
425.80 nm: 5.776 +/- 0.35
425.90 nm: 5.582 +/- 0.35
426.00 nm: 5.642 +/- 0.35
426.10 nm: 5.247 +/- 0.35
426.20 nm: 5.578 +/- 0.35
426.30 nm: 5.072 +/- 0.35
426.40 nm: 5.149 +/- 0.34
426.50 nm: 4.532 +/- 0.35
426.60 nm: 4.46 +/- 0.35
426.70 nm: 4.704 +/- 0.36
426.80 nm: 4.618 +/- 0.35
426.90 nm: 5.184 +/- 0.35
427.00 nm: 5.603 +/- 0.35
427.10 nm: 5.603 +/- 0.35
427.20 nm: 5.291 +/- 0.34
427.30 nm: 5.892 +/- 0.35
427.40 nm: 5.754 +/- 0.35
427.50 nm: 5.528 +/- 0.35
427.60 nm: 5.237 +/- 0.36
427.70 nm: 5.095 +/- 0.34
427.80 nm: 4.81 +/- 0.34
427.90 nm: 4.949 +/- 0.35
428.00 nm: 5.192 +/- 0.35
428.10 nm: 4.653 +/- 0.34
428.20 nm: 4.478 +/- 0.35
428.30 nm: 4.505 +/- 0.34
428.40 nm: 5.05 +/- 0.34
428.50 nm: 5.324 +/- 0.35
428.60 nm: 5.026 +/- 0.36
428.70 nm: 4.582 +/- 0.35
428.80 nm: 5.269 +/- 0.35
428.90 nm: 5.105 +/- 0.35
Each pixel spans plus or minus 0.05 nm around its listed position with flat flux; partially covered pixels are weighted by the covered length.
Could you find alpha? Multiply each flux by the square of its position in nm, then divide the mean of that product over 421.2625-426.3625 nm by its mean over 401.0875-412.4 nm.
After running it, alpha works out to 1.67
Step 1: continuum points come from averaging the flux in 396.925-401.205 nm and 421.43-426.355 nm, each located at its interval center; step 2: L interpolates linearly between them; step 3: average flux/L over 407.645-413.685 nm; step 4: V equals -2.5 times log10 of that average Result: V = 0.12 mag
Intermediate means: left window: 3.35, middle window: 3.76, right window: 5.2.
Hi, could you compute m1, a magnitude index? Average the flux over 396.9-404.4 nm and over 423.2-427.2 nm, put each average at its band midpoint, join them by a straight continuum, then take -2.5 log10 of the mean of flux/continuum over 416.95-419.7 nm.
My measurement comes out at 0.40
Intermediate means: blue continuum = 3.24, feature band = 3.24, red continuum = 5.23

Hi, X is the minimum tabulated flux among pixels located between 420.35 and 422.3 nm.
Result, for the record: 4.418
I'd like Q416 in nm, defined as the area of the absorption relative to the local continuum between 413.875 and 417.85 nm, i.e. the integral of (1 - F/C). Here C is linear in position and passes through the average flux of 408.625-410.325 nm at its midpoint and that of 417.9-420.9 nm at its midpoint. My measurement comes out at 0.13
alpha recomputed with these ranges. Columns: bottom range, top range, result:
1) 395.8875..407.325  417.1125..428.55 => 1.60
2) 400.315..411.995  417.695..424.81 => 1.45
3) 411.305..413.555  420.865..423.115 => 1.28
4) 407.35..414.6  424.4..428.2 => 1.50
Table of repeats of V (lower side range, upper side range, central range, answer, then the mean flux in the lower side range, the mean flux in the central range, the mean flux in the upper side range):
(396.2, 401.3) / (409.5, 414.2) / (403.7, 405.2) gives 0.43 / 3.33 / 2.38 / 3.82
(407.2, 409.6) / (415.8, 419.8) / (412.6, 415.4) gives 0.06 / 3.58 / 3.32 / 3.47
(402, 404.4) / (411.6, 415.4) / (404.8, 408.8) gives -0.11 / 2.86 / 3.45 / 3.57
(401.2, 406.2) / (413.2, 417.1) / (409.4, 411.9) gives -0.10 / 3.04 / 3.62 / 3.45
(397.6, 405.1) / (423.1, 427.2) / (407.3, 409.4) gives 0.06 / 3.18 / 3.59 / 5.23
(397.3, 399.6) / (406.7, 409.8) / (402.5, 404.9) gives 0.34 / 3.61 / 2.62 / 3.52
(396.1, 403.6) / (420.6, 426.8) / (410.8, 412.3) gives 0.03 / 3.32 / 4.1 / 5.12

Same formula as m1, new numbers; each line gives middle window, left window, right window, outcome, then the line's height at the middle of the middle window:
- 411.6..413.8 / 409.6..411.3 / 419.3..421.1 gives -0.101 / 3.77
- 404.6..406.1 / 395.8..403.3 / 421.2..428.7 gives 0.260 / 3.79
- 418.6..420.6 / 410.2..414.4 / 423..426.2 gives 0.208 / 4.71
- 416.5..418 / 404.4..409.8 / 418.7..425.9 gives 0.135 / 4.33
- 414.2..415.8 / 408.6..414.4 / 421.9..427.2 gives 0.425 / 4.13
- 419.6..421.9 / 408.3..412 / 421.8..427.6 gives -0.001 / 4.79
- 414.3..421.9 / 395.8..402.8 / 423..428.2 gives 0.259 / 4.7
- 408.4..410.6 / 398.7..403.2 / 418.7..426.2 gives 0.158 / 3.94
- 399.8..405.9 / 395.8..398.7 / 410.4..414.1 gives 0.216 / 3.67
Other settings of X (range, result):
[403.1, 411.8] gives 1.994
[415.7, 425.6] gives 1.823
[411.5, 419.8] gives 1.426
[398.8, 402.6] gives 1.937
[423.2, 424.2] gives 5.114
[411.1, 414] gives 3.252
